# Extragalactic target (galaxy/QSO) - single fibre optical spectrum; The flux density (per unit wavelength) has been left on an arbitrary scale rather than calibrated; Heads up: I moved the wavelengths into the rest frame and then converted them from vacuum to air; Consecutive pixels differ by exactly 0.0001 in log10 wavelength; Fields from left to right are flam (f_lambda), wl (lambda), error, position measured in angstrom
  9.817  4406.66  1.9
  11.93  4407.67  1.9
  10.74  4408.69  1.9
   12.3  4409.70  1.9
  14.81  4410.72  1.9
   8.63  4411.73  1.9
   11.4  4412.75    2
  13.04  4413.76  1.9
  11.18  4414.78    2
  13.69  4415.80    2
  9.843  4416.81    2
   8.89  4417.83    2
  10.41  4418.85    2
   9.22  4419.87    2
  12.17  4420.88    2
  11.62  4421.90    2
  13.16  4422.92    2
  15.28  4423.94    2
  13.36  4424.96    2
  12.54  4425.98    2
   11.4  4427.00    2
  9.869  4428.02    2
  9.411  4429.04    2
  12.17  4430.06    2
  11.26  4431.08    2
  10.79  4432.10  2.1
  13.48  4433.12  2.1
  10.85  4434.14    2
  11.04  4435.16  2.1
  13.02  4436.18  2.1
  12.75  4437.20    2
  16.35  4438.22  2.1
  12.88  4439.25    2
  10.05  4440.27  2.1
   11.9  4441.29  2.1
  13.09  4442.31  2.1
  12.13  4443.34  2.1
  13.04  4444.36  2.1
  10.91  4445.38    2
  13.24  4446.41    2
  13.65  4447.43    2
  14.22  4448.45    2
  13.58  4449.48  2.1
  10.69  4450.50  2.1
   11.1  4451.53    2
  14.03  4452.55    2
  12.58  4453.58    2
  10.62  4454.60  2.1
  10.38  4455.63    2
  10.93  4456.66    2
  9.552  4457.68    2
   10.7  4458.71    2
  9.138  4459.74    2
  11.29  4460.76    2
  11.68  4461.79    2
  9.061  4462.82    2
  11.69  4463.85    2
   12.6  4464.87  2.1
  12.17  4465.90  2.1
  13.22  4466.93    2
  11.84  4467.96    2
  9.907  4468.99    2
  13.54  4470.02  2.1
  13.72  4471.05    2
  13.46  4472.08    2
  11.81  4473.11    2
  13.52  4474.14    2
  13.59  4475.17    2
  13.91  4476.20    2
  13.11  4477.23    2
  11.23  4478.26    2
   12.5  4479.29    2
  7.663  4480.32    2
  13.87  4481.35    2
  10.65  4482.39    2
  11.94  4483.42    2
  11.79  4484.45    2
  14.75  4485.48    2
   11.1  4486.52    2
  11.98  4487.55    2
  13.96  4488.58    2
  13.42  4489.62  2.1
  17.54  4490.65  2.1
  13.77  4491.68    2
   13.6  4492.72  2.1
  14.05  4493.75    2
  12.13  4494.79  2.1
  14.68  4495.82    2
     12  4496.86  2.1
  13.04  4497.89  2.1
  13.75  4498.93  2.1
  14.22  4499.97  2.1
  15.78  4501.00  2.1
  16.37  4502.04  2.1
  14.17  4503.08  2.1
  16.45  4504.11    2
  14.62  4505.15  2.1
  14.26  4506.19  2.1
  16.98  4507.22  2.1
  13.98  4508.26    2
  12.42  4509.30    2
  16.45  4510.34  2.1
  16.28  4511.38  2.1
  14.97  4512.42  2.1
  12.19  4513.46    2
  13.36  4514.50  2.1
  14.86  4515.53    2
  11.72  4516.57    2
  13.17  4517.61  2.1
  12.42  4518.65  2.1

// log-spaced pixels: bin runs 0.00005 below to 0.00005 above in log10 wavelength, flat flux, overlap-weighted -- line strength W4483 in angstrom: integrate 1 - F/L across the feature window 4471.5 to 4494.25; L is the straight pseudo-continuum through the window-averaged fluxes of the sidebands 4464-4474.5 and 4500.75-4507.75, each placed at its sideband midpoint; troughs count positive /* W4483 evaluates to 1.4 angstrom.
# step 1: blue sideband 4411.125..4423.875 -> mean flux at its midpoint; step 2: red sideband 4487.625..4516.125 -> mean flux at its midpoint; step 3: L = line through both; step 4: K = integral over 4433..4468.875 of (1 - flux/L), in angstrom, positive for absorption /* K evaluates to 1.5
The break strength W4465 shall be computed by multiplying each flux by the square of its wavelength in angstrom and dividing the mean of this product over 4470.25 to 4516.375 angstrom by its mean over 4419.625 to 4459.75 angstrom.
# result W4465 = 1.16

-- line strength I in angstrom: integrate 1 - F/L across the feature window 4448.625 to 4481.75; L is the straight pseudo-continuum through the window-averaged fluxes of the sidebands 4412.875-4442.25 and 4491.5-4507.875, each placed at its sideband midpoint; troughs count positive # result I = 3.3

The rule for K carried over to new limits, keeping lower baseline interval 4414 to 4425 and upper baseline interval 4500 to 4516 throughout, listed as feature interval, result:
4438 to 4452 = 0.0 angstrom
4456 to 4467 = 1.8 angstrom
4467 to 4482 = 1.4 angstrom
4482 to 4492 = 0.7 angstrom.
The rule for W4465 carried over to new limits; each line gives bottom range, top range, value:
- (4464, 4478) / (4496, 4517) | 1.15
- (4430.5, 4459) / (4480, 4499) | 1.09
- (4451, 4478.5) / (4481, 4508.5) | 1.19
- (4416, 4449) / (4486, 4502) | 1.18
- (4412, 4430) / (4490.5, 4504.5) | 1.28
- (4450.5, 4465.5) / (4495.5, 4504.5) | 1.33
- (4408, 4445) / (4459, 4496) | 1.07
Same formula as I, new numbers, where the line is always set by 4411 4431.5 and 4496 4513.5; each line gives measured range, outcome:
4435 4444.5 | -0.4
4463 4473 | 0.7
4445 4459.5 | 0.9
